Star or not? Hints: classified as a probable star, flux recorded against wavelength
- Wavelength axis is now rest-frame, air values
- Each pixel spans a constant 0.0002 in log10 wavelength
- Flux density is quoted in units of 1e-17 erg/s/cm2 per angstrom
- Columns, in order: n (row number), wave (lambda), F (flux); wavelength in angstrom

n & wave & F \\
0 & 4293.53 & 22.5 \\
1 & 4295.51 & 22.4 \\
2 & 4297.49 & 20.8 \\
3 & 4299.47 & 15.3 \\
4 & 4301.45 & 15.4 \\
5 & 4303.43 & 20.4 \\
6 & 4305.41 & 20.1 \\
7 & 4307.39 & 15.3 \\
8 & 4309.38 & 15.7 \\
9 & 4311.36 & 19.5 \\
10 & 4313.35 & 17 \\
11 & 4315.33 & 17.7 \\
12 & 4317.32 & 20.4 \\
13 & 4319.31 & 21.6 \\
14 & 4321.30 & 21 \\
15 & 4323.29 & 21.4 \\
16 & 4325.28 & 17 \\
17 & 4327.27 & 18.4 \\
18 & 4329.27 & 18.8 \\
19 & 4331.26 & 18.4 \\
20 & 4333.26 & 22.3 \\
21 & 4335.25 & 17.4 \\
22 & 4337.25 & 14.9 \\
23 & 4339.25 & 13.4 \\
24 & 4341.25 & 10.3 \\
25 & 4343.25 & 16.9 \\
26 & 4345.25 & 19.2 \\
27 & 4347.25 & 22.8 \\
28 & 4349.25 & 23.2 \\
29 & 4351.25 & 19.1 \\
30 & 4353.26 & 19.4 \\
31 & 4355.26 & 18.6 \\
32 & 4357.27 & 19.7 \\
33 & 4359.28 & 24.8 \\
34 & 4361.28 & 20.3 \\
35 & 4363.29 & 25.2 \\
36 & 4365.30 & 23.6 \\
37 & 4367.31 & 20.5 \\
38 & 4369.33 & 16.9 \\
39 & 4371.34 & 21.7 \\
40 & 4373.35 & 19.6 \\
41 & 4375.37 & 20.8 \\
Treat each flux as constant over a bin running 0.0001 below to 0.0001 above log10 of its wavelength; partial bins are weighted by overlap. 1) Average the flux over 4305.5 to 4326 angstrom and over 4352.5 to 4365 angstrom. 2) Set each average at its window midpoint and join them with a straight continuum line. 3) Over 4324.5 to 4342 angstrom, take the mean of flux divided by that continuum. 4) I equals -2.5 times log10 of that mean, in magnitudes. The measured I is 0.18 mag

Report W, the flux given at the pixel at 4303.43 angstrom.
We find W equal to 20.4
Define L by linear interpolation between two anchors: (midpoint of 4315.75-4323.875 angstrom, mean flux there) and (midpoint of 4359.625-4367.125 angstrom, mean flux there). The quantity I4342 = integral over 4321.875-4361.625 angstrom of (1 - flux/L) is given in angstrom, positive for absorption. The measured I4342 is 5.60 angstrom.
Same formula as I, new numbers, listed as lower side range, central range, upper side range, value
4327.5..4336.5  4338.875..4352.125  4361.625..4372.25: 0.11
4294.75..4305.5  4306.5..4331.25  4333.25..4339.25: -0.05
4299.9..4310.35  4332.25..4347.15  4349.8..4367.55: 0.19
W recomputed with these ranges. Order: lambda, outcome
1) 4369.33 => 16.9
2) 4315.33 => 17.7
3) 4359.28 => 24.8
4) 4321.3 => 21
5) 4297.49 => 20.8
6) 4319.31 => 21.6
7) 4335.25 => 17.4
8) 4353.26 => 19.4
